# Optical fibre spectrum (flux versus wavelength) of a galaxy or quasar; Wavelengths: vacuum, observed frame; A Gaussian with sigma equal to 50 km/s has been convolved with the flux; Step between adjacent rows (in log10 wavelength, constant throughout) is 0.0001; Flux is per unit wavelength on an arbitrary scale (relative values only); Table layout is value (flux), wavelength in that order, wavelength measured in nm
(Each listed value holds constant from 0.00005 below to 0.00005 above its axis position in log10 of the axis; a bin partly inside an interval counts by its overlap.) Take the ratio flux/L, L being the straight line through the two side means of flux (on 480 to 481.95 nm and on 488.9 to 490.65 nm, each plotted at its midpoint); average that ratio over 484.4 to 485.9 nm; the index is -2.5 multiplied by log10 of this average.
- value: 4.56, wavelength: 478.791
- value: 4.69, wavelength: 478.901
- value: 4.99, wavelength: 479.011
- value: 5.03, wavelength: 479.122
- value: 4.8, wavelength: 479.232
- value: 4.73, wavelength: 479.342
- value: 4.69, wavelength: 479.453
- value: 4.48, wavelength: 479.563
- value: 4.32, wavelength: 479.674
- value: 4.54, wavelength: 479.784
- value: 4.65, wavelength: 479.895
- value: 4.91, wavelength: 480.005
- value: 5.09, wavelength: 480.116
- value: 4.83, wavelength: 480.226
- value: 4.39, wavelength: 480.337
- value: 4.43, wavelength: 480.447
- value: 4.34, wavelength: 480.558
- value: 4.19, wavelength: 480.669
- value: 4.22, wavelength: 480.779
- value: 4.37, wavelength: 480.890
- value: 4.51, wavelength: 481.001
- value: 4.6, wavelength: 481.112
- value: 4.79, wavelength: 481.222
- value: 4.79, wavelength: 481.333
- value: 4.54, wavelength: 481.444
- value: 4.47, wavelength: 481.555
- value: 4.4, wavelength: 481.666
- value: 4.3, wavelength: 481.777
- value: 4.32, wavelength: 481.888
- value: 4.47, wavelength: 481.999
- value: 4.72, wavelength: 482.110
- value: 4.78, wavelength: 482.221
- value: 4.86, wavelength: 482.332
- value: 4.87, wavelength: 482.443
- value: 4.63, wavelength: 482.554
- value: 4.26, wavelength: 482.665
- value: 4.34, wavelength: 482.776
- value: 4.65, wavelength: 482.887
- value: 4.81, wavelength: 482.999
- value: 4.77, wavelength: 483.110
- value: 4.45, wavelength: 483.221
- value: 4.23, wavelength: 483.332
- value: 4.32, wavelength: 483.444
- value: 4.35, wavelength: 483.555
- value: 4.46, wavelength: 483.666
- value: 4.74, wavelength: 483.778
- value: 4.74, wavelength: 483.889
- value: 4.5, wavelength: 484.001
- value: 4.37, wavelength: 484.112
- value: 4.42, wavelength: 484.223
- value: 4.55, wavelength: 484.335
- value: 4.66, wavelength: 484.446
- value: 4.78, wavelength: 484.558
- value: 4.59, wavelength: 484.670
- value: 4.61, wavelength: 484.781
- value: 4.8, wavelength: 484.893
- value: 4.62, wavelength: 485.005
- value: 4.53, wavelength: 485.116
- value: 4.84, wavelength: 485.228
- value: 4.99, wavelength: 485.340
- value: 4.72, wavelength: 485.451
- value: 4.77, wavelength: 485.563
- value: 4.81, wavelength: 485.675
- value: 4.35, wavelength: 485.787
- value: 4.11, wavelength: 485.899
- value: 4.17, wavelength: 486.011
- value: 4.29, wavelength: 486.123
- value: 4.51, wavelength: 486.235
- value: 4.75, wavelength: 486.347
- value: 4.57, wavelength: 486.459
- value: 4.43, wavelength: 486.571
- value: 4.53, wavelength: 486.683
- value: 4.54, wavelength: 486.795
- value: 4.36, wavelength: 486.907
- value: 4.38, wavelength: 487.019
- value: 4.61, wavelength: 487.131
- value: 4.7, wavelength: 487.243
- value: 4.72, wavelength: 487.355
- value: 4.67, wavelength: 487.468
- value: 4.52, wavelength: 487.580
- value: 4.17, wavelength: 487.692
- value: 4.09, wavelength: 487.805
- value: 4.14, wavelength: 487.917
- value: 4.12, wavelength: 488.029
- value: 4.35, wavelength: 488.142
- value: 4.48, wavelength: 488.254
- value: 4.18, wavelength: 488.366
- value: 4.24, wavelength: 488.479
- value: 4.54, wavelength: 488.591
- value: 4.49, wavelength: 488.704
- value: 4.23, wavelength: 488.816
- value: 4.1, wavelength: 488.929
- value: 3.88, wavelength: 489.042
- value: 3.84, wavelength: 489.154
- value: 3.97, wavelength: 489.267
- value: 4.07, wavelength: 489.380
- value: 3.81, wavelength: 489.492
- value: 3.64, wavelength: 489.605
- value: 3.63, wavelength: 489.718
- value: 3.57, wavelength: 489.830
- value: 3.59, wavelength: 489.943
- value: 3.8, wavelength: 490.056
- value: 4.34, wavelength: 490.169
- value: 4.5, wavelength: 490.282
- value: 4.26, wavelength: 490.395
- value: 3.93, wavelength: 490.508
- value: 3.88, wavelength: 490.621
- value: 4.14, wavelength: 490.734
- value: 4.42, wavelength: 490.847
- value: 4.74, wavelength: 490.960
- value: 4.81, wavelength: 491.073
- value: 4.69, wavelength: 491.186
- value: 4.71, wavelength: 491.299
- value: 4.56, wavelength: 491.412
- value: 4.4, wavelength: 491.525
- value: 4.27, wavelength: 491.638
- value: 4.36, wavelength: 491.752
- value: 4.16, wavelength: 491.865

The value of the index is -0.107 mag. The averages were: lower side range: 4.52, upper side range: 3.92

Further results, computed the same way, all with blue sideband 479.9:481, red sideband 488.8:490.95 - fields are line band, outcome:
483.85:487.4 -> -0.08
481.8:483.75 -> -0.03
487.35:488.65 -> -0.06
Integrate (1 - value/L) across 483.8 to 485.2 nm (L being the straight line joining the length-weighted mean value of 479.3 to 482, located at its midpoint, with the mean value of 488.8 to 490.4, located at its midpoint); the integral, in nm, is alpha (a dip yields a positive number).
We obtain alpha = -0.11 nm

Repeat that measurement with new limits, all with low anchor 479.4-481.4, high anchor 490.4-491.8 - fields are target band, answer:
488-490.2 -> 0.20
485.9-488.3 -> 0.02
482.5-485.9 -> -0.06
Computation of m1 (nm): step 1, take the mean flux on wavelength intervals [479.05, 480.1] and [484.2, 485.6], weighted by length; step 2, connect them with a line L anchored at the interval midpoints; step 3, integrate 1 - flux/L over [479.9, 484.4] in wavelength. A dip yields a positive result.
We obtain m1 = 0.14 nm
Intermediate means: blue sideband 4.7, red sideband 4.69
